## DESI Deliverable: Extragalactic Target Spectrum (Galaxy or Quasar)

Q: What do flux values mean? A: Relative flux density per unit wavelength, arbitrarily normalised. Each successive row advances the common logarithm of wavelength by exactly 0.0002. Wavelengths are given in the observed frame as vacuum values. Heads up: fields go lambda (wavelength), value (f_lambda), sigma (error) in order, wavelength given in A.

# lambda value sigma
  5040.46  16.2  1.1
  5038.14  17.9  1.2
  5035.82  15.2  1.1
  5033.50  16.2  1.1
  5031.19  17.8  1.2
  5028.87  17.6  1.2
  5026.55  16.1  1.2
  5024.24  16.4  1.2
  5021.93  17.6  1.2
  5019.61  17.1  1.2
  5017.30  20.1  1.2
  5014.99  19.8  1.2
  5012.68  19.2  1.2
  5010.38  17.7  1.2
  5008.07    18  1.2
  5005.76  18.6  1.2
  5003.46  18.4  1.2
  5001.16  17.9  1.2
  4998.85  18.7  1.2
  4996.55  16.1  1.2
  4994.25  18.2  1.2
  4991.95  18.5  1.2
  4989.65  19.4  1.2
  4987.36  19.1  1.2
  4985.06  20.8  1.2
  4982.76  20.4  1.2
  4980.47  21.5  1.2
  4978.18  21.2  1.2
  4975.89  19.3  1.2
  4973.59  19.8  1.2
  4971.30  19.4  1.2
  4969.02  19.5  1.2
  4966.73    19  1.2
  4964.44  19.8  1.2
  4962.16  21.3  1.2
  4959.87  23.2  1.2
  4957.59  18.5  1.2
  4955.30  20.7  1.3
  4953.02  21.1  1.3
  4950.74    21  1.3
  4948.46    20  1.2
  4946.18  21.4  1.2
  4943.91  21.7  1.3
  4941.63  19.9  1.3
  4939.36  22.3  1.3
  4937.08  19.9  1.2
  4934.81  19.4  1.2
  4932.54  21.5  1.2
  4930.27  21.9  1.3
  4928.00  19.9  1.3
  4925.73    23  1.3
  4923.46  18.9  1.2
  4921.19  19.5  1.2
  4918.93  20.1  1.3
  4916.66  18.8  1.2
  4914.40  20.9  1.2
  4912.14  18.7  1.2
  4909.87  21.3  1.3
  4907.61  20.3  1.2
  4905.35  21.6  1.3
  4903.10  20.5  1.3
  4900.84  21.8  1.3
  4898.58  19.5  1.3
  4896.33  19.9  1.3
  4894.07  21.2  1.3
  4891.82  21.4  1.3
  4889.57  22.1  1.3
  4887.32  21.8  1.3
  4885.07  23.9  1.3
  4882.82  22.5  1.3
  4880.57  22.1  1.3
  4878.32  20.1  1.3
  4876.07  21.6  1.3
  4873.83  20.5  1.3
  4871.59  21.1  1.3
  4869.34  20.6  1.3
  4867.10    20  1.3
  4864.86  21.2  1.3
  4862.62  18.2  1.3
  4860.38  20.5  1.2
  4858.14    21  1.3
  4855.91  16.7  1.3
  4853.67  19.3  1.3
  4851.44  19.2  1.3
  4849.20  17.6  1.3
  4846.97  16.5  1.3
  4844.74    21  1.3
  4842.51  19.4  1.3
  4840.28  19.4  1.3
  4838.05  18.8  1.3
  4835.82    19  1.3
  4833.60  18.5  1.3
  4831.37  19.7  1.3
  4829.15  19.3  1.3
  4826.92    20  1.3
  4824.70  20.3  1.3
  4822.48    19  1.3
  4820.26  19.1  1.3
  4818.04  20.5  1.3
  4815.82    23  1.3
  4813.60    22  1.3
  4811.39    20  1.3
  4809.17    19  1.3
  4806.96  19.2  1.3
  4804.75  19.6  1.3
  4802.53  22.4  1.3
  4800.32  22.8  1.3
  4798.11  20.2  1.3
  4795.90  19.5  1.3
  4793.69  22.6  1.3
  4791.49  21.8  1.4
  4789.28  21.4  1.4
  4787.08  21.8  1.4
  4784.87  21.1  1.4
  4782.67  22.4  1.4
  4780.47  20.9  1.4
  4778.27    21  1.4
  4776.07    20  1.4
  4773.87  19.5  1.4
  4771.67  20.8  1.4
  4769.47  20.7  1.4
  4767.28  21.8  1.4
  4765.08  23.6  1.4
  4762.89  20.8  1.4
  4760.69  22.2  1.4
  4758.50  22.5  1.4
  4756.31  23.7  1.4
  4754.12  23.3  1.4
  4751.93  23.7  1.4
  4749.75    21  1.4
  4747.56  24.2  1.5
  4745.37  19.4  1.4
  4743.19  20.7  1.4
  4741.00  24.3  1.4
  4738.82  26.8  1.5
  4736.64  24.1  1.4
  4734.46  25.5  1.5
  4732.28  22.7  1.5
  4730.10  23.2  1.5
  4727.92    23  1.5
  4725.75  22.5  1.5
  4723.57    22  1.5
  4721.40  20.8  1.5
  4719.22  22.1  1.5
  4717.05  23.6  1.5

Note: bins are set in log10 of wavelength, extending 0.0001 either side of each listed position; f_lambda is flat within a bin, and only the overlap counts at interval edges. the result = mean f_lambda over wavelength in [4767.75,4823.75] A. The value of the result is 20.8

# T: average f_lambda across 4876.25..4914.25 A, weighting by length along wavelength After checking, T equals 21.2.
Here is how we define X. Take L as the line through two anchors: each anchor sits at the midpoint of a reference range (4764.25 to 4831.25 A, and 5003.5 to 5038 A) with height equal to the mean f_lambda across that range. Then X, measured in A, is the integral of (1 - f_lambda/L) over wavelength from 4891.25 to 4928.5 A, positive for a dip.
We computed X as -2.27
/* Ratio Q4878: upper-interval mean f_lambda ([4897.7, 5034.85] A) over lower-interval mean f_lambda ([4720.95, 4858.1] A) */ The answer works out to 0.93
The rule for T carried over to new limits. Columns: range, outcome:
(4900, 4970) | 20.6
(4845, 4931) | 20.4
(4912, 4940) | 20.4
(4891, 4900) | 20.5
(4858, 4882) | 20.6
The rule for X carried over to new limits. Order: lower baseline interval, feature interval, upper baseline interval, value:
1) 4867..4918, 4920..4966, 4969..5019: -1.5 A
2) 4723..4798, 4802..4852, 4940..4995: 4.4 A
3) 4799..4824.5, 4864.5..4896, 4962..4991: -1.7 A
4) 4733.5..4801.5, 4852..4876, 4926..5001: 1.3 A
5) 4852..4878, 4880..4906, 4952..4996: -1.9 A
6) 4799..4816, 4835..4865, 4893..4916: 2.4 A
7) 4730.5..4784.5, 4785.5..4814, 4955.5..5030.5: 1.0 A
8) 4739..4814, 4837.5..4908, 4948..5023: 0.6 A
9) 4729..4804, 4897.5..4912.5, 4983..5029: -0.5 A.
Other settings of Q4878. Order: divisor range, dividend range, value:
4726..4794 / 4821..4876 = 0.88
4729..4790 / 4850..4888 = 0.92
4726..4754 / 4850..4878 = 0.86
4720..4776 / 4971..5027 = 0.84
